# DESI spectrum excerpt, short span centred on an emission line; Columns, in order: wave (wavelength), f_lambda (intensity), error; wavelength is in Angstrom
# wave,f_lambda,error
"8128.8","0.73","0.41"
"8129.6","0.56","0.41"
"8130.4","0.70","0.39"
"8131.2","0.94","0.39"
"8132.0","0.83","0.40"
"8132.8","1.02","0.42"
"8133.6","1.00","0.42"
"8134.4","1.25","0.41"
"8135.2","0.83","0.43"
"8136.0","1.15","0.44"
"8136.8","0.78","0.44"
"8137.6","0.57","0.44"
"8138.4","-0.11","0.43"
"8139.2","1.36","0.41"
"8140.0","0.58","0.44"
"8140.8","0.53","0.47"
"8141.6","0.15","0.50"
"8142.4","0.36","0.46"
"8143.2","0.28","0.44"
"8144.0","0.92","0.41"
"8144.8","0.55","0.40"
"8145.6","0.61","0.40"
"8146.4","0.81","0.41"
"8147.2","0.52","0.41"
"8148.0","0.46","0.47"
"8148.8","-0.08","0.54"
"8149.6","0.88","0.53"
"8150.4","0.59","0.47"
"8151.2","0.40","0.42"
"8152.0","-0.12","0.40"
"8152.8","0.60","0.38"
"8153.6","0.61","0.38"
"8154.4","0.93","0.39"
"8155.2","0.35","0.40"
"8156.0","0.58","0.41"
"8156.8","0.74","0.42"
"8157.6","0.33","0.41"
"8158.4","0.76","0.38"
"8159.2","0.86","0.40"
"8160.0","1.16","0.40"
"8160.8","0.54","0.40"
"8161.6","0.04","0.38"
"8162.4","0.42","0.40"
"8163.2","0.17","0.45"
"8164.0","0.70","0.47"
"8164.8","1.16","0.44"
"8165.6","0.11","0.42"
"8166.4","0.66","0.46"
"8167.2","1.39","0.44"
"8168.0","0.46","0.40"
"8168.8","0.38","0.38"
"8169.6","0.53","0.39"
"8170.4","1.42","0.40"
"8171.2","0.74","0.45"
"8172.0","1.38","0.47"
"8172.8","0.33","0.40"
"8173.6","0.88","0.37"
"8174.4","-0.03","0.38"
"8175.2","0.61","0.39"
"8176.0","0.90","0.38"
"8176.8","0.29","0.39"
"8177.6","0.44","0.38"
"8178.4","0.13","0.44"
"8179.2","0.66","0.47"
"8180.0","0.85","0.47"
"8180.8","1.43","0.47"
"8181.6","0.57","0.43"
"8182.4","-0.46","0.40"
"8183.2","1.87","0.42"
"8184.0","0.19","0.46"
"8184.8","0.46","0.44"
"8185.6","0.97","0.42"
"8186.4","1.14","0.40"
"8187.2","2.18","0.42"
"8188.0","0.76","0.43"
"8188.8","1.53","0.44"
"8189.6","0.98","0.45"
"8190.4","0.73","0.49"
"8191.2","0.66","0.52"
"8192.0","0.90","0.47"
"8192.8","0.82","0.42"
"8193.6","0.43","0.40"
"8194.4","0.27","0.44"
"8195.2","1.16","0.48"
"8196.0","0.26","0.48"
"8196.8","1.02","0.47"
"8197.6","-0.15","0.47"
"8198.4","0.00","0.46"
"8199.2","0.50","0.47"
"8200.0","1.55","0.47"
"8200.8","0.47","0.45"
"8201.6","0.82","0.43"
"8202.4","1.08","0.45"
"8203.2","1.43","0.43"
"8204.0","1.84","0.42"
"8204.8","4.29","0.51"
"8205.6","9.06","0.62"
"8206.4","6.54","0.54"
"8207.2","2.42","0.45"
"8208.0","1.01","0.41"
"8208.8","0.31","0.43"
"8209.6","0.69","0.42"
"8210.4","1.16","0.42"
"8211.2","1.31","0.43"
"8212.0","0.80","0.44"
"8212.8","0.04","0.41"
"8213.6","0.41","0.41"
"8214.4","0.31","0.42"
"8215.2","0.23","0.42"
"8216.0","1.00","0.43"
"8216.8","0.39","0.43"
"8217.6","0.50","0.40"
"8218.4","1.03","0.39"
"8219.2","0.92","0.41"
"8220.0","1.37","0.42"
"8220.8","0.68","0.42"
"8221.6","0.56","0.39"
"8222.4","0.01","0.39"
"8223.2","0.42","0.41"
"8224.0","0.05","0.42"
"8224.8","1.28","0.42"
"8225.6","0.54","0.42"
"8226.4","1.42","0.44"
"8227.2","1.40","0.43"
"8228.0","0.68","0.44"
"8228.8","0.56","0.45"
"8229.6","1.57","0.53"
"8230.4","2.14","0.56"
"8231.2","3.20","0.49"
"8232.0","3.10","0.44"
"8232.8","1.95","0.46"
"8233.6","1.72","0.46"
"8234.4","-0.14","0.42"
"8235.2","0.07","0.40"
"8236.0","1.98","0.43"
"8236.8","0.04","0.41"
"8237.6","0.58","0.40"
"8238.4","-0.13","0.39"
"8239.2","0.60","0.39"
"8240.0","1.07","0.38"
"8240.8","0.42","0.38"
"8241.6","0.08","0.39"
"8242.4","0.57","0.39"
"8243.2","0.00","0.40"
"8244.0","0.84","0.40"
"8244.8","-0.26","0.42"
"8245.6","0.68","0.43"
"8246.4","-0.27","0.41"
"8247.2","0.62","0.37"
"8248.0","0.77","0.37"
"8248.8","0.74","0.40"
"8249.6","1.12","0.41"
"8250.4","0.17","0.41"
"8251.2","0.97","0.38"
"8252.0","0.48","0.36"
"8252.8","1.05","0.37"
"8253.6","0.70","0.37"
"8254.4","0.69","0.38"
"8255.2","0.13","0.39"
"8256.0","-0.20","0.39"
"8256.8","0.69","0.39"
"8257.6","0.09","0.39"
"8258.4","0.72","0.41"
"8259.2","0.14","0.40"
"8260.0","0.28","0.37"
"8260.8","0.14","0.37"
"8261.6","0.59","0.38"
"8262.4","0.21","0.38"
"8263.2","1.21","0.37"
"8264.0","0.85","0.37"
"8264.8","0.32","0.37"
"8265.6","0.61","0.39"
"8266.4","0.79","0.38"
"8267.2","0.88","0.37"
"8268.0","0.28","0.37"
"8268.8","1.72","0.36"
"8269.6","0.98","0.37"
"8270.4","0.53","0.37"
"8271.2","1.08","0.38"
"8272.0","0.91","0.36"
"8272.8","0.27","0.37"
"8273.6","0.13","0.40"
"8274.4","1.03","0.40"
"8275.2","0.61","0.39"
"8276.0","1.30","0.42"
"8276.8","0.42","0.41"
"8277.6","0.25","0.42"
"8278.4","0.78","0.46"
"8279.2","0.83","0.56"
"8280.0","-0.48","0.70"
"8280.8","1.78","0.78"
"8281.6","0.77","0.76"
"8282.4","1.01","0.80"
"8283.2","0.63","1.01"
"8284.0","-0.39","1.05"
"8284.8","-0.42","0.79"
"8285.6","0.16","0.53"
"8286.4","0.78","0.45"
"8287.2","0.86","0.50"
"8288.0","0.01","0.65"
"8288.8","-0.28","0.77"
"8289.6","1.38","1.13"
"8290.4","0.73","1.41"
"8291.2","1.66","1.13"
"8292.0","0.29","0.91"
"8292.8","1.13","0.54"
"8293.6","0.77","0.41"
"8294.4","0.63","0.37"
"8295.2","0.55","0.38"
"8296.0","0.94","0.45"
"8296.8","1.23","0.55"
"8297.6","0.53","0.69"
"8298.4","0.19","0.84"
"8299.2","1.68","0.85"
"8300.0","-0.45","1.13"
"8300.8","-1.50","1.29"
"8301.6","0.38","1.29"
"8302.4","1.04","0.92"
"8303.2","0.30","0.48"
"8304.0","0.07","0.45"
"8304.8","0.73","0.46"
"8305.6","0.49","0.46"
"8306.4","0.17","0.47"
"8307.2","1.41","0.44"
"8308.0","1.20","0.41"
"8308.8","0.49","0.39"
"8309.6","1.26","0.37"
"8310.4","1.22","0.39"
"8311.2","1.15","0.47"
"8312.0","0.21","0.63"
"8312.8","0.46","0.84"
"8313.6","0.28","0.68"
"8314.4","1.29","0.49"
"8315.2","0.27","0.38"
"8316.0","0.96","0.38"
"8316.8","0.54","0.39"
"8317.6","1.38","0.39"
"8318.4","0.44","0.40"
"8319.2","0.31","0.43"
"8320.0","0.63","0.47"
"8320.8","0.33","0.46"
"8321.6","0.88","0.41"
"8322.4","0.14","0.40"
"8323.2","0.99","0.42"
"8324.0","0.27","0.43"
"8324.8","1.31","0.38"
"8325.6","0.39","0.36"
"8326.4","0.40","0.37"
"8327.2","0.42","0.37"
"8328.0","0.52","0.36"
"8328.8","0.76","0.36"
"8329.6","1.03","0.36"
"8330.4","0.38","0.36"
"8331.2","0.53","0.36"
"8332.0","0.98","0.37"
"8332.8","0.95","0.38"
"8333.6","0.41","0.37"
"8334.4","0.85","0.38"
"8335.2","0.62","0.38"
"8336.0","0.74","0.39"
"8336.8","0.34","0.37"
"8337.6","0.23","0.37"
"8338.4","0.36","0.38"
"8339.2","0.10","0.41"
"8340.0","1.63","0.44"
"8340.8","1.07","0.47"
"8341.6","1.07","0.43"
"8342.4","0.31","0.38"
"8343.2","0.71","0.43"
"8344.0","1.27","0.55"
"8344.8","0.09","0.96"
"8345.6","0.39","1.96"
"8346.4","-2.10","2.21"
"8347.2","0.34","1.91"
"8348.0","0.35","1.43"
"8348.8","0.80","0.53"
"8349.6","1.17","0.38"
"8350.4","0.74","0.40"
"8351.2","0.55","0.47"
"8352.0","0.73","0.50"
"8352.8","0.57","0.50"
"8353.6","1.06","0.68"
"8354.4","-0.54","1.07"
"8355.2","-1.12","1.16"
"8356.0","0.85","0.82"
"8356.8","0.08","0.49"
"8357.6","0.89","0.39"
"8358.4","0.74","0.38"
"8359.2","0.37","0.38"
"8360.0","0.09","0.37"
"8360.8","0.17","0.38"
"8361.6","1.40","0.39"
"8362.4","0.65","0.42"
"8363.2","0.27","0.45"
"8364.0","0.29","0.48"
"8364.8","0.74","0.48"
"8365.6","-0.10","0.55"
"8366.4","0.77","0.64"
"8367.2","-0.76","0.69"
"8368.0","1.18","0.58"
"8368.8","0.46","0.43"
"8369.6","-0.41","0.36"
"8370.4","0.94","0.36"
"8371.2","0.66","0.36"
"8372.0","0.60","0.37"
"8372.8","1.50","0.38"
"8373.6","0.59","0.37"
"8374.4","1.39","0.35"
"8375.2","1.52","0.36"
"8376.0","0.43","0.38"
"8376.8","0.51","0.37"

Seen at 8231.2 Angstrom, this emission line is [N II]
